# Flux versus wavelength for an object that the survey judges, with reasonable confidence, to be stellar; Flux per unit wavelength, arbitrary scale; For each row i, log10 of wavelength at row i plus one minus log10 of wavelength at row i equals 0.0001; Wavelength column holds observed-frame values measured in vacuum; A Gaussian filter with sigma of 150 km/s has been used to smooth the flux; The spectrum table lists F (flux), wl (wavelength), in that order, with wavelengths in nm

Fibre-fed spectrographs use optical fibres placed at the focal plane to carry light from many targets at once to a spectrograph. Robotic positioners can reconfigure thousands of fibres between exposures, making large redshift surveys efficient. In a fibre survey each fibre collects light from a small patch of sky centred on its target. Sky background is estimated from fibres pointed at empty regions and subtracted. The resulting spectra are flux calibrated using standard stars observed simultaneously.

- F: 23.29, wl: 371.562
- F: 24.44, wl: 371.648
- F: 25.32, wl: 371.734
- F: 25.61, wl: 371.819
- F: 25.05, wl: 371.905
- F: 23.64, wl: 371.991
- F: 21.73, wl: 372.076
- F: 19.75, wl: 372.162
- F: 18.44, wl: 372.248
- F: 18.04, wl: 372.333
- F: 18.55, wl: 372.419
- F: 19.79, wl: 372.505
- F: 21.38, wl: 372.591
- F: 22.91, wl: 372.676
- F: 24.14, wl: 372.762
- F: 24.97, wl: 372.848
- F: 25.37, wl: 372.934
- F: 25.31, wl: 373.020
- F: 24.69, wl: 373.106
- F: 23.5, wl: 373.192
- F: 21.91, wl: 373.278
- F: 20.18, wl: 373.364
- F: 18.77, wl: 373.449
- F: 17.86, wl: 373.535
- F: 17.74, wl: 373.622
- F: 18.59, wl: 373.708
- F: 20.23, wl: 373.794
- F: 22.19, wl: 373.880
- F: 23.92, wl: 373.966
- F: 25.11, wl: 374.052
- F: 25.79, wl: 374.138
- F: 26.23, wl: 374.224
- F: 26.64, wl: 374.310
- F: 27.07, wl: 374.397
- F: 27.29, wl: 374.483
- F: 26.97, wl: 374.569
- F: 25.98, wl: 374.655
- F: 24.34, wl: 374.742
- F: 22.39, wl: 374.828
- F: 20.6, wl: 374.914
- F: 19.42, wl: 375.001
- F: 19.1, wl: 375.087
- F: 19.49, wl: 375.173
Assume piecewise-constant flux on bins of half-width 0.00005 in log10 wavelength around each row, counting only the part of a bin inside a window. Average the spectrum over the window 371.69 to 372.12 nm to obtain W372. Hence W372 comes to 24.3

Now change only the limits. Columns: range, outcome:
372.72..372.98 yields 24.8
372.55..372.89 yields 23.4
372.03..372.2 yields 20.9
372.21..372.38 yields 18.3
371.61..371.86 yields 25.2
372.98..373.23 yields 24.5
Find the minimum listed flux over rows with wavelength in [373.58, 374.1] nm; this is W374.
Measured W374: 17.74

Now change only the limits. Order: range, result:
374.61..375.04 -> 19.42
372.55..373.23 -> 21.38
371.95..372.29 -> 18.44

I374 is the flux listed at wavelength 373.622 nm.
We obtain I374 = 17.74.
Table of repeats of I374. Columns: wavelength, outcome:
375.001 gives 19.42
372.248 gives 18.44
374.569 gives 26.97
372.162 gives 19.75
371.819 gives 25.61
